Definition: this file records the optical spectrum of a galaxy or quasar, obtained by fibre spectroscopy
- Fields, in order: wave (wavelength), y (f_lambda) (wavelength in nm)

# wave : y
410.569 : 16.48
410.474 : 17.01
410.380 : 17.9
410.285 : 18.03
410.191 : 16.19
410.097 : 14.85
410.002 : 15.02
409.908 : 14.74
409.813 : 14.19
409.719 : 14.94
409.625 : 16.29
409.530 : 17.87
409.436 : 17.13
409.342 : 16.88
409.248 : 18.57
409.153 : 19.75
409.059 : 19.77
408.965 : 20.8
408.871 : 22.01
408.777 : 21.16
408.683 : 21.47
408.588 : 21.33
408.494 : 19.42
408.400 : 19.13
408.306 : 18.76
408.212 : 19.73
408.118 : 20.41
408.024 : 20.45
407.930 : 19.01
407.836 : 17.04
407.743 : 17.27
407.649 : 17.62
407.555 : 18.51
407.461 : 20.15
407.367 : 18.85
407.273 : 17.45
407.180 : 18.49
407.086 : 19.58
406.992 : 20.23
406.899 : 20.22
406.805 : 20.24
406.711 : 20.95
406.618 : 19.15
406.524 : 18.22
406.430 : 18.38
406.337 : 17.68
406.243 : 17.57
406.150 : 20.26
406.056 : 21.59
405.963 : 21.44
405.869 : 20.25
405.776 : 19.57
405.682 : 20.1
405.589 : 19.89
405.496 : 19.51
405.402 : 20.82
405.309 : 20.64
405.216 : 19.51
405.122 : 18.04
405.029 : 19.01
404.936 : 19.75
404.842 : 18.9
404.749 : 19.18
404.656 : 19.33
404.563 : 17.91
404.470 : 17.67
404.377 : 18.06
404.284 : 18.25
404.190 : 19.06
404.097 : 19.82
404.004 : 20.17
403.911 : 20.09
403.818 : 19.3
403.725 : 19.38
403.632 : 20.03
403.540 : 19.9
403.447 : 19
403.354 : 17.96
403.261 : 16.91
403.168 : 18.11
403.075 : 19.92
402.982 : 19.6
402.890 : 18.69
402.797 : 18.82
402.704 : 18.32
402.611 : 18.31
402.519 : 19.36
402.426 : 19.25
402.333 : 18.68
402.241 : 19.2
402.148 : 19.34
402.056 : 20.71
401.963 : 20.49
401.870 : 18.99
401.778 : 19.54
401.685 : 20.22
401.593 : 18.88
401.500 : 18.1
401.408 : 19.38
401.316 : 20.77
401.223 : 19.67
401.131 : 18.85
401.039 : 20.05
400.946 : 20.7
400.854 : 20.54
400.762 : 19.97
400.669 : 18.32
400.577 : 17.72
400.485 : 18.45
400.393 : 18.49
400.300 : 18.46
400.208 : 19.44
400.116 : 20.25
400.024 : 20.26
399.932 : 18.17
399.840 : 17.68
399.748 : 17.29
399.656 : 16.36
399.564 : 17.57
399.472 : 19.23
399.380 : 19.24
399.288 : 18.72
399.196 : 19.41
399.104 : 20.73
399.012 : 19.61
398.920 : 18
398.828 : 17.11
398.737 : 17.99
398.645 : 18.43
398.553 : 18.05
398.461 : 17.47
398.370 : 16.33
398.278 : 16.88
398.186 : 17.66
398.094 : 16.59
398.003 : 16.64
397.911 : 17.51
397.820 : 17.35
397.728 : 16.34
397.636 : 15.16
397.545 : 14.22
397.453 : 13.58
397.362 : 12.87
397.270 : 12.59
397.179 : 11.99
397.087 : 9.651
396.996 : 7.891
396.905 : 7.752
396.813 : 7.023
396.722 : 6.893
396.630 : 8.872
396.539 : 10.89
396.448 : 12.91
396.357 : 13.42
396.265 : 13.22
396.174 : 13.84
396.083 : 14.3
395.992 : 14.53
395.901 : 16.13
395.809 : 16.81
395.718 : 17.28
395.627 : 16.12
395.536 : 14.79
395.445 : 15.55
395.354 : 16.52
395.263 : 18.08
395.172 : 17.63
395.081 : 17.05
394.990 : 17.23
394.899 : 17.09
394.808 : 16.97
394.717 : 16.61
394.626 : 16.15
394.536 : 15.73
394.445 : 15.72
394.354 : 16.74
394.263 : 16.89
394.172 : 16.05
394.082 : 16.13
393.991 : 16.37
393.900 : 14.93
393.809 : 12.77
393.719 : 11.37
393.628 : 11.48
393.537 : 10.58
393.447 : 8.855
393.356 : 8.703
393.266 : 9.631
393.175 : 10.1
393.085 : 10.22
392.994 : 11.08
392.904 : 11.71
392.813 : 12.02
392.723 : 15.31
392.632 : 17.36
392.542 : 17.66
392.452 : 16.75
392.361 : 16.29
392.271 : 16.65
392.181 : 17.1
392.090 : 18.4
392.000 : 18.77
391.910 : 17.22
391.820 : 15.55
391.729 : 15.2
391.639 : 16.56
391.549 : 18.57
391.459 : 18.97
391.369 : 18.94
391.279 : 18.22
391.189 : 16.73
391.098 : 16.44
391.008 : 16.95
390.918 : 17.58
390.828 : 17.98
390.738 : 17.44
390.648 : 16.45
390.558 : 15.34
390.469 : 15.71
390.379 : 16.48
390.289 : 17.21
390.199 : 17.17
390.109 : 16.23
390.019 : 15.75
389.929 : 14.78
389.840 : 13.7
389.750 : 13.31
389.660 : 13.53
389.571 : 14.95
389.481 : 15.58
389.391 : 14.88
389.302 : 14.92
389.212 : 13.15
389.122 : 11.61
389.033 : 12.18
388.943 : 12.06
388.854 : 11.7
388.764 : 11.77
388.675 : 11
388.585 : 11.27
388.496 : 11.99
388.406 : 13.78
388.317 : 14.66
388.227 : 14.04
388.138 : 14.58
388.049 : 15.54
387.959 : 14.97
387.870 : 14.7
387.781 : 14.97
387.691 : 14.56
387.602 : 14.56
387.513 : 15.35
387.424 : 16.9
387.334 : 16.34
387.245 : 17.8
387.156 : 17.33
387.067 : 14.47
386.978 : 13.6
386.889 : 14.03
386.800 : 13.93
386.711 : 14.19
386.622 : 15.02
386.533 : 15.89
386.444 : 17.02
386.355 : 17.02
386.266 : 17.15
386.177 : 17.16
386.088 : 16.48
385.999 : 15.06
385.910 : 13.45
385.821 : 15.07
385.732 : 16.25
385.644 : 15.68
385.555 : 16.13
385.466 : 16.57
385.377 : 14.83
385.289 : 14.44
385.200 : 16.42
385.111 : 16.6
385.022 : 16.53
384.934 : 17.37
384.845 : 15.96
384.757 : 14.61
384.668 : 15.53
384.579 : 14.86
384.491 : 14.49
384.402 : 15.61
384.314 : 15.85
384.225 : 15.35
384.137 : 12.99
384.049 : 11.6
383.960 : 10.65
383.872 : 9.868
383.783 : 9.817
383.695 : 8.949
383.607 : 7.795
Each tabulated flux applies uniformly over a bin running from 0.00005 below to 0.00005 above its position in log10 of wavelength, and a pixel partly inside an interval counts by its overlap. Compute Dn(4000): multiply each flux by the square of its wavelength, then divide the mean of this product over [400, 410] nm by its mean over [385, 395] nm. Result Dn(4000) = 1.36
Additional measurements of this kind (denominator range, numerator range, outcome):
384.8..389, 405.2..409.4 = 1.44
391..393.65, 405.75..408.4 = 1.39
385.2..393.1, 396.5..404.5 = 1.21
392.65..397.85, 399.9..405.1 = 1.46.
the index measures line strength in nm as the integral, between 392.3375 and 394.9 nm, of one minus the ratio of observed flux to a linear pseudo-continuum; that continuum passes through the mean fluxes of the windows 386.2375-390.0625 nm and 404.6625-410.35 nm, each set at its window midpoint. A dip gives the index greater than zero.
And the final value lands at 0.281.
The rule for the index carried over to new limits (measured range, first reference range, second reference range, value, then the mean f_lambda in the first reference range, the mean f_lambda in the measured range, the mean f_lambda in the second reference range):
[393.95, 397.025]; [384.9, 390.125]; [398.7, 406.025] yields 0.450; 14.8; 14.6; 19.2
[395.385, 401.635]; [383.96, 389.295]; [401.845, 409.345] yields 0.464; 14.8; 16.4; 19.3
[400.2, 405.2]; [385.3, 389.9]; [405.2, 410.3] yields -0.368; 14.6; 19.1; 18.9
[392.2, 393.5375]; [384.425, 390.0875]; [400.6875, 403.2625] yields 0.284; 14.8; 13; 19.4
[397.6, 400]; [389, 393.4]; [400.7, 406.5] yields 0.003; 15.4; 17.8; 19.3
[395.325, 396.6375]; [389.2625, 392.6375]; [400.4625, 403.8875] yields 0.241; 16.5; 14.5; 19.2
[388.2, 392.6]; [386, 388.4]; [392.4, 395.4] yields -0.163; 15.4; 15.5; 14.5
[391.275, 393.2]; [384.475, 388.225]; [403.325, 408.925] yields 0.096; 15.5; 15.9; 19.4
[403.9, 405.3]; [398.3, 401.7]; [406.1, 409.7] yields -0.001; 18.8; 19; 19.1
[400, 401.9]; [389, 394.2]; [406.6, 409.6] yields -0.207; 15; 19.4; 19.3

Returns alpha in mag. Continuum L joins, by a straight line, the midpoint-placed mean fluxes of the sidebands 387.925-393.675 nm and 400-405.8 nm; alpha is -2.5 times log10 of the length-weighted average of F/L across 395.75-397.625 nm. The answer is 0.37 mag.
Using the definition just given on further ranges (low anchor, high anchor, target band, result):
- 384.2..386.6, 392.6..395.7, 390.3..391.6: -0.16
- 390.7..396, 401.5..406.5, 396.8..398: 0.30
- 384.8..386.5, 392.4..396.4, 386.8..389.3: 0.12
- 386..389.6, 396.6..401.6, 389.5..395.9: 0.00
